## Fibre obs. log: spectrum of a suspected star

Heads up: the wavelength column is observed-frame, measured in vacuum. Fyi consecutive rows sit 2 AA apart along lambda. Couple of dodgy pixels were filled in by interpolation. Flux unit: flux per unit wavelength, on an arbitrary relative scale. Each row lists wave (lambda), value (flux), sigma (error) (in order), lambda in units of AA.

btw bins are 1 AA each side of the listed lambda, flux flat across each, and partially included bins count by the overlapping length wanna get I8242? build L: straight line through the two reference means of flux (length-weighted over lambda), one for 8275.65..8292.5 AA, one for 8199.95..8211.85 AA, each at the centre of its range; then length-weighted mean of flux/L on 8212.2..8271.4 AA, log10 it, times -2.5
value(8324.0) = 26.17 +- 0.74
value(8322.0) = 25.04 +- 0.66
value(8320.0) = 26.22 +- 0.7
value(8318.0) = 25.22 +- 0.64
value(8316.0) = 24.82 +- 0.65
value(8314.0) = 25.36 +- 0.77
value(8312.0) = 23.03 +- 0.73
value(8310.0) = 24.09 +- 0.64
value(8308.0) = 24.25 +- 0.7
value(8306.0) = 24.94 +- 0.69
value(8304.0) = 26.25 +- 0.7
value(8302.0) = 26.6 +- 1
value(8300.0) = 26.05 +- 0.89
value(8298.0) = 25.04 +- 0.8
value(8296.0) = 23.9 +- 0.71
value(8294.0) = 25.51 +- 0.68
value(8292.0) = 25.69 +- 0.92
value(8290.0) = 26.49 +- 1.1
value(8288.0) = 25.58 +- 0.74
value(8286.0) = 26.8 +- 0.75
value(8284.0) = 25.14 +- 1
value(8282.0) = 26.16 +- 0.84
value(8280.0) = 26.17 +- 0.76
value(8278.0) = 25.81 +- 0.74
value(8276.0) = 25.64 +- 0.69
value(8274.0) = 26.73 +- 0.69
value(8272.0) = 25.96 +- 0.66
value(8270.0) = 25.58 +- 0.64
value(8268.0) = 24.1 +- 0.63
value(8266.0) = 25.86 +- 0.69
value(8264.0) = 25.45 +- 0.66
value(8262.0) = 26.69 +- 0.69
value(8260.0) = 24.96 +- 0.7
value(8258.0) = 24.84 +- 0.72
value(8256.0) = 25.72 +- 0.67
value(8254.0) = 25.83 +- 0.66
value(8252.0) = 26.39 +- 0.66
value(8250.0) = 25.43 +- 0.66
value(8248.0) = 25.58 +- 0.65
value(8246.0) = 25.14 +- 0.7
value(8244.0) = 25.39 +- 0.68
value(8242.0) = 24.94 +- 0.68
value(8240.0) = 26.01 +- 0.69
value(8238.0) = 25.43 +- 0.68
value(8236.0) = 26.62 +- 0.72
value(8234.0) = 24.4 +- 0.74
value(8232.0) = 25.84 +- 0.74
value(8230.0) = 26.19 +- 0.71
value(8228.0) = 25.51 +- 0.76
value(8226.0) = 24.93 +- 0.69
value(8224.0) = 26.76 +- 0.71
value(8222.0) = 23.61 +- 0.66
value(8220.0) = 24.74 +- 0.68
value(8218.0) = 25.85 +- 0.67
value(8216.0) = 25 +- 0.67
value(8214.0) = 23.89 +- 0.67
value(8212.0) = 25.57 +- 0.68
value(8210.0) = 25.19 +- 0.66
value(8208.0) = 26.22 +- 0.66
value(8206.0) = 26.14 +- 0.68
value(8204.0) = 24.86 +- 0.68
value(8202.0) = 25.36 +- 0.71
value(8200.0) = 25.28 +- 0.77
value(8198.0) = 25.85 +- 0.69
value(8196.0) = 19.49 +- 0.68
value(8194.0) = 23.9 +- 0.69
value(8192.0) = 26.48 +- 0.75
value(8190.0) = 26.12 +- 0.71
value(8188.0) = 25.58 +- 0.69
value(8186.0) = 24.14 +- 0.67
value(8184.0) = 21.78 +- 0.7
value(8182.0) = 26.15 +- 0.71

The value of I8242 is 0.014 mag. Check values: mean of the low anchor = 25.5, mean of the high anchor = 26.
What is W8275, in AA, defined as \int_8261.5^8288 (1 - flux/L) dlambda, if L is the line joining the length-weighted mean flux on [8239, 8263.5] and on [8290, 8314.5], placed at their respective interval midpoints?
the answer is -0.5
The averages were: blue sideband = 25.6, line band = 25.8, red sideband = 25.1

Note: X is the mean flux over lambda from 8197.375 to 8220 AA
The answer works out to 25.3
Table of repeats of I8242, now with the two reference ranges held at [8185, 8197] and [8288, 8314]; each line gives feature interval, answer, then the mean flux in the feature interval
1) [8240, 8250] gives -0.03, 25.4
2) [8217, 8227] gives -0.03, 25.2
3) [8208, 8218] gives -0.03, 25.1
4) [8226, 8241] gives -0.04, 25.7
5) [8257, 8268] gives -0.02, 25.4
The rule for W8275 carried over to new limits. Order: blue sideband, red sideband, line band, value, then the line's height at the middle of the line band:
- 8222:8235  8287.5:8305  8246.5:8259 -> 0.0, 25.5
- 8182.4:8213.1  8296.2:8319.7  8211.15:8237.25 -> -0.4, 24.9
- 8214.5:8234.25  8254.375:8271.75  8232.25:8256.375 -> -0.2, 25.4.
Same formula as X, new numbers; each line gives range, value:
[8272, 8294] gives 26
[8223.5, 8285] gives 25.6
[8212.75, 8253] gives 25.4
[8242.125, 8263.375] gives 25.6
